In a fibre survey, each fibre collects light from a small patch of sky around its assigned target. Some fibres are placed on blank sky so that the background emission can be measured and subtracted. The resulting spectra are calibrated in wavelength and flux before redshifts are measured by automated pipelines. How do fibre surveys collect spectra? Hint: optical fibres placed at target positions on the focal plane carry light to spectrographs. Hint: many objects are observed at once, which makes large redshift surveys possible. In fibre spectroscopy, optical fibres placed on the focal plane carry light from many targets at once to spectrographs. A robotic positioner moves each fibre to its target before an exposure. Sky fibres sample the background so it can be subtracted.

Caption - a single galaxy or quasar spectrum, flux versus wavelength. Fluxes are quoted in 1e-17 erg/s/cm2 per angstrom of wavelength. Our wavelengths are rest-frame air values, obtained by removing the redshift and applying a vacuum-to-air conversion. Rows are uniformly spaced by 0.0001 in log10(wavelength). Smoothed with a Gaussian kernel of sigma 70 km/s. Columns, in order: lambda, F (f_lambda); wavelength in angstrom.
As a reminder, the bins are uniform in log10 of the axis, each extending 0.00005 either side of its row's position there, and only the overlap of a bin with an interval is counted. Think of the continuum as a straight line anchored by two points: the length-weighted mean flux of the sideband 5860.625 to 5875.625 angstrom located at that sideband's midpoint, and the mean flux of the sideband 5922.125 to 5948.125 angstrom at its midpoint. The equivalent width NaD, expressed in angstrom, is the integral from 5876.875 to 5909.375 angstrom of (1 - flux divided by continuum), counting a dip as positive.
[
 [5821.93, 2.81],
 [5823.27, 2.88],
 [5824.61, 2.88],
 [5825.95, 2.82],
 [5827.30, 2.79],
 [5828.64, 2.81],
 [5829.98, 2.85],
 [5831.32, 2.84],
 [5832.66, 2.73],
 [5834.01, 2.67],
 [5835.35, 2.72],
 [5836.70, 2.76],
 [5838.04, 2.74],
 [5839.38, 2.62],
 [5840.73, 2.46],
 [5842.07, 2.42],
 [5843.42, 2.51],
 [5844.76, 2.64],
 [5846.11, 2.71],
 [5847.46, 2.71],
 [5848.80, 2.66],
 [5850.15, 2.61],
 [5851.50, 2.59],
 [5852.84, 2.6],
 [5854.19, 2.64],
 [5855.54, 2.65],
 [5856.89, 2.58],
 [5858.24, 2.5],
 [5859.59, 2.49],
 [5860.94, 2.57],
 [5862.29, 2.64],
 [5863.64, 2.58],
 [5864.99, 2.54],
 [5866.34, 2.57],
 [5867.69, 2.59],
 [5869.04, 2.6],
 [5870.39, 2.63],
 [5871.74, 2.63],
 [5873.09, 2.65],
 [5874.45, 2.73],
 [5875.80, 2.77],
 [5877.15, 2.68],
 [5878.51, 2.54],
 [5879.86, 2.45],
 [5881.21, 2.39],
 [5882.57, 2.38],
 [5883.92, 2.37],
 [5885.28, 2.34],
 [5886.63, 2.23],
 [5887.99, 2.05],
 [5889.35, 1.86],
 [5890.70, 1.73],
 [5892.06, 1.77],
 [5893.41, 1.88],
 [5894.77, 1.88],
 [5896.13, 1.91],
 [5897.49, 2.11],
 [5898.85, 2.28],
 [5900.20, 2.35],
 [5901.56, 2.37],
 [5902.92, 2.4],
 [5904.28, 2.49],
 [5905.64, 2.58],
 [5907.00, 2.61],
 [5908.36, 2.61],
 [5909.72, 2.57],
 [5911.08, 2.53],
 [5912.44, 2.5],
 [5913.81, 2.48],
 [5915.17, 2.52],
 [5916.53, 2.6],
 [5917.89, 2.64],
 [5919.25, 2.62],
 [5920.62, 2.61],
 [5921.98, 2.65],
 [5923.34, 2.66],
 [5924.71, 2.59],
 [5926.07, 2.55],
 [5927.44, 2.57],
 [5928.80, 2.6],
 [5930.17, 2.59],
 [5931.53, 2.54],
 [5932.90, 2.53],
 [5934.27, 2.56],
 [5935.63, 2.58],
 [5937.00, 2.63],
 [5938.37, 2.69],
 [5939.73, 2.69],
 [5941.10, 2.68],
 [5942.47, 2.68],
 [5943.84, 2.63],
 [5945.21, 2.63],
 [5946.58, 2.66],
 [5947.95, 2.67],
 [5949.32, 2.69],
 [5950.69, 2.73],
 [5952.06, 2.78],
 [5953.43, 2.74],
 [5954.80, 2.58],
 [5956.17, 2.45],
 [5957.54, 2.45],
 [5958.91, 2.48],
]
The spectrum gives 4.46 angstrom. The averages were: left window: 2.62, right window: 2.62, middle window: 2.26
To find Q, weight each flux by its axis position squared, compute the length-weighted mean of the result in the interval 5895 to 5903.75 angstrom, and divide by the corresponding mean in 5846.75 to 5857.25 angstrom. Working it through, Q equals 0.86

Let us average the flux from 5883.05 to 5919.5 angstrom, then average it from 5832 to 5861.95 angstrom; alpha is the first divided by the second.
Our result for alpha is 0.88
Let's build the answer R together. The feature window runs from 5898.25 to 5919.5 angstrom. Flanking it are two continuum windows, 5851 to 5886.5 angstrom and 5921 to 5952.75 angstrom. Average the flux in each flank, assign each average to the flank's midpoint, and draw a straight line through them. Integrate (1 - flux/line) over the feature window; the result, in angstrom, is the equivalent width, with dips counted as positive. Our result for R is 0.78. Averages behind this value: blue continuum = 2.56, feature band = 2.51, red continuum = 2.63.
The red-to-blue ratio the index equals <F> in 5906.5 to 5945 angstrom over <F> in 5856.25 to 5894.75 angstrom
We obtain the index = 1.1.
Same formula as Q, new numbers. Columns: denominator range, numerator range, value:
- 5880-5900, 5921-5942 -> 1.26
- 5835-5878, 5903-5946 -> 1.01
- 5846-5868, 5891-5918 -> 0.92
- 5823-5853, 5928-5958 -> 1.01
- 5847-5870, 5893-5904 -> 0.85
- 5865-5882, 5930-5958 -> 1.04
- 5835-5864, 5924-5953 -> 1.04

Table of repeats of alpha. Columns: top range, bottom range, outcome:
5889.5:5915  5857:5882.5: 0.88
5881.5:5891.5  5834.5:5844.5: 0.82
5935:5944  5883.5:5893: 1.30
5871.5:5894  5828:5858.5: 0.87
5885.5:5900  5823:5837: 0.71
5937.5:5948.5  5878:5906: 1.21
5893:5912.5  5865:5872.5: 0.90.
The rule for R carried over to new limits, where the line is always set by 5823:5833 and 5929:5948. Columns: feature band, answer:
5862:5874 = 0.6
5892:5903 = 2.4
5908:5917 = 0.4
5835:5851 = 1.0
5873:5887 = 1.2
